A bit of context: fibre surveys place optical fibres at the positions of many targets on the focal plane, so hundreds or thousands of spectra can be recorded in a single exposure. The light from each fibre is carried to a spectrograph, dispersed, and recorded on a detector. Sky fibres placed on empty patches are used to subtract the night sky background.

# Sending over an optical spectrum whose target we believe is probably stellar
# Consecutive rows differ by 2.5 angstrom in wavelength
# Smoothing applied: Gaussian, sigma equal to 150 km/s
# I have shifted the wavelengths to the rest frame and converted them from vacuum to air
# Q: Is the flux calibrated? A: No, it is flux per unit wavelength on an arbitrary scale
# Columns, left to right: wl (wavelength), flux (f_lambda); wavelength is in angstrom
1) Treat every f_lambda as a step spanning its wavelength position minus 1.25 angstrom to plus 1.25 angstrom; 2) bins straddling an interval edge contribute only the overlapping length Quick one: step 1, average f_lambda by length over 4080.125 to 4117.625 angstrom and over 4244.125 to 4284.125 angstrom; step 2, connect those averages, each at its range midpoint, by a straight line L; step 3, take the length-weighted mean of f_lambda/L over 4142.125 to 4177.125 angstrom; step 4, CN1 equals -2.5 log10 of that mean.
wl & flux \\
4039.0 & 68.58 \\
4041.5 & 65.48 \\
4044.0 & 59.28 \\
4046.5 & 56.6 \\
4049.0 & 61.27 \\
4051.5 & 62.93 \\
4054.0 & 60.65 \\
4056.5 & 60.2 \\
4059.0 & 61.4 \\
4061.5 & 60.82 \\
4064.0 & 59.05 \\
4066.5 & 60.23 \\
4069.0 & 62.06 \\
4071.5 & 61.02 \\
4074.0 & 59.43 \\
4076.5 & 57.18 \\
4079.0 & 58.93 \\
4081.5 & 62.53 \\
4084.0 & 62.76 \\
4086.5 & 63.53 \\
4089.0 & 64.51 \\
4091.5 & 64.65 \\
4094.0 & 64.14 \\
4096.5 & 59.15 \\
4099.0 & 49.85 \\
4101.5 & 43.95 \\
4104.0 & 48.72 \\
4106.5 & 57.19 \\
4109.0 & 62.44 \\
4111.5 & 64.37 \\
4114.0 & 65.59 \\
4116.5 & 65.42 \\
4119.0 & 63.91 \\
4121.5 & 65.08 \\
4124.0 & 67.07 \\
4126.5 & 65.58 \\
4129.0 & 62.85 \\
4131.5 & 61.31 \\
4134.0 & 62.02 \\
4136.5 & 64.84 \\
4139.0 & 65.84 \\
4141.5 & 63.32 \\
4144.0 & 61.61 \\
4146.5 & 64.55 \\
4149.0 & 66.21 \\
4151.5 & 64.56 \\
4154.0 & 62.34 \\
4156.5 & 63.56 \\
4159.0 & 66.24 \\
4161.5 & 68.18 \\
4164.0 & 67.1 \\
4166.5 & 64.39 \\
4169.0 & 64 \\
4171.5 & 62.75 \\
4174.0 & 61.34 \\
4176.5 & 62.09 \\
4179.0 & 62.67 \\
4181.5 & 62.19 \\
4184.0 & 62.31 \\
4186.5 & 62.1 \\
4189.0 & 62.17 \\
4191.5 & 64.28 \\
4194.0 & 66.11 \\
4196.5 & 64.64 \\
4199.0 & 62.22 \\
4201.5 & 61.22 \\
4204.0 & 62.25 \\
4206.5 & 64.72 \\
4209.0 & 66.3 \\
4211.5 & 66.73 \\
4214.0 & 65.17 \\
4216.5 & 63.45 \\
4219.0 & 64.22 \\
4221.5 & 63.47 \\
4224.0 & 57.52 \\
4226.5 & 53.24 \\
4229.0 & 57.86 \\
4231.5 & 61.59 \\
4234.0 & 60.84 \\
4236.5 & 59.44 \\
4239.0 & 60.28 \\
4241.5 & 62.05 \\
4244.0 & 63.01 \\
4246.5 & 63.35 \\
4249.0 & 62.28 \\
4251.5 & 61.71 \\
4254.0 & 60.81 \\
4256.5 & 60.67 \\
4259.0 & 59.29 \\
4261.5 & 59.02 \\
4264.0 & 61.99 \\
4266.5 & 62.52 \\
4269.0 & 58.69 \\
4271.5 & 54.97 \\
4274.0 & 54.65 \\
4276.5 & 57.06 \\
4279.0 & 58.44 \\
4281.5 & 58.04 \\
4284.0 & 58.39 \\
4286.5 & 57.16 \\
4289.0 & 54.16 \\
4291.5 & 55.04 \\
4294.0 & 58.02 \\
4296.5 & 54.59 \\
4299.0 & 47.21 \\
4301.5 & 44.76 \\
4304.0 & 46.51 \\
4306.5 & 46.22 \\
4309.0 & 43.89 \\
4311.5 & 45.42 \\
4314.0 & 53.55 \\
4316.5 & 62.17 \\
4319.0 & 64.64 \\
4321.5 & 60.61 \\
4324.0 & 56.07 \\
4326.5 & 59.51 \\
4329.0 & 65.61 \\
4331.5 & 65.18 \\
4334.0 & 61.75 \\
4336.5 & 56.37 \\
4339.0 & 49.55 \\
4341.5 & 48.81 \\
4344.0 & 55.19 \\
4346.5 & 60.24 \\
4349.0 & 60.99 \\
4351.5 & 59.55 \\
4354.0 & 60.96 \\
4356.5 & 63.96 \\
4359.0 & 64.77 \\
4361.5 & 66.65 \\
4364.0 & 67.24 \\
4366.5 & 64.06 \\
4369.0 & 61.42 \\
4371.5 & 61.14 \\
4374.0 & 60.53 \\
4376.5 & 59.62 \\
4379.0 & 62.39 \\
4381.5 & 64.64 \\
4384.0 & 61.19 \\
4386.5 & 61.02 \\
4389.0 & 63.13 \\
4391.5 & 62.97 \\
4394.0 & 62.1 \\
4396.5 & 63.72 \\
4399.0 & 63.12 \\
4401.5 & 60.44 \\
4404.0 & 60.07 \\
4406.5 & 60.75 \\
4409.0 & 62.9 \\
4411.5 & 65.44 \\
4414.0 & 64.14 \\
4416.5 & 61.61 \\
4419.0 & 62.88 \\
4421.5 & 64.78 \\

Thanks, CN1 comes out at -0.078 mag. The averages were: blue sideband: 59.9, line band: 64.2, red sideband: 59.6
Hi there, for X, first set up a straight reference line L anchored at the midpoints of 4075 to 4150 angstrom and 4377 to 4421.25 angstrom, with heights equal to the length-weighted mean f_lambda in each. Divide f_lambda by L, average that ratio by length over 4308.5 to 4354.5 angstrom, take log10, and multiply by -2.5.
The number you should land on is 0.09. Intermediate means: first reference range 61.6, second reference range 62.5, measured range 57.5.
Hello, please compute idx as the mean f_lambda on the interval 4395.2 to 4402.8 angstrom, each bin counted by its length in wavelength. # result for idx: 62.4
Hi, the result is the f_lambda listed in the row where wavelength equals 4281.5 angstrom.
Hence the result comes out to 58.04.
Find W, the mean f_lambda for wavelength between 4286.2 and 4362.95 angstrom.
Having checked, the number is 56.4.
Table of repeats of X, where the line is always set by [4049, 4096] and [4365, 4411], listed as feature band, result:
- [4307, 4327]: 0.12 mag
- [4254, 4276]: 0.05 mag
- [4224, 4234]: 0.07 mag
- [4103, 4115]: 0.03 mag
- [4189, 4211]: -0.04 mag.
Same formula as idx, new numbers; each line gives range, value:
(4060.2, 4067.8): 60.1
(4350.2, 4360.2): 62.3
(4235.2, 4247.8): 61.6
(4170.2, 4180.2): 62.2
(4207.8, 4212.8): 66.5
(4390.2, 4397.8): 62.9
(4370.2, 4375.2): 60.8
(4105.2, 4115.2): 62.3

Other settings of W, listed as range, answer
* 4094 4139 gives 60.8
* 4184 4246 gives 62.3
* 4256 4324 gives 55.4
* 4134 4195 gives 63.9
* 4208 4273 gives 61.1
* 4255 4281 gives 58.7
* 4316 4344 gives 58.9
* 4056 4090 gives 61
